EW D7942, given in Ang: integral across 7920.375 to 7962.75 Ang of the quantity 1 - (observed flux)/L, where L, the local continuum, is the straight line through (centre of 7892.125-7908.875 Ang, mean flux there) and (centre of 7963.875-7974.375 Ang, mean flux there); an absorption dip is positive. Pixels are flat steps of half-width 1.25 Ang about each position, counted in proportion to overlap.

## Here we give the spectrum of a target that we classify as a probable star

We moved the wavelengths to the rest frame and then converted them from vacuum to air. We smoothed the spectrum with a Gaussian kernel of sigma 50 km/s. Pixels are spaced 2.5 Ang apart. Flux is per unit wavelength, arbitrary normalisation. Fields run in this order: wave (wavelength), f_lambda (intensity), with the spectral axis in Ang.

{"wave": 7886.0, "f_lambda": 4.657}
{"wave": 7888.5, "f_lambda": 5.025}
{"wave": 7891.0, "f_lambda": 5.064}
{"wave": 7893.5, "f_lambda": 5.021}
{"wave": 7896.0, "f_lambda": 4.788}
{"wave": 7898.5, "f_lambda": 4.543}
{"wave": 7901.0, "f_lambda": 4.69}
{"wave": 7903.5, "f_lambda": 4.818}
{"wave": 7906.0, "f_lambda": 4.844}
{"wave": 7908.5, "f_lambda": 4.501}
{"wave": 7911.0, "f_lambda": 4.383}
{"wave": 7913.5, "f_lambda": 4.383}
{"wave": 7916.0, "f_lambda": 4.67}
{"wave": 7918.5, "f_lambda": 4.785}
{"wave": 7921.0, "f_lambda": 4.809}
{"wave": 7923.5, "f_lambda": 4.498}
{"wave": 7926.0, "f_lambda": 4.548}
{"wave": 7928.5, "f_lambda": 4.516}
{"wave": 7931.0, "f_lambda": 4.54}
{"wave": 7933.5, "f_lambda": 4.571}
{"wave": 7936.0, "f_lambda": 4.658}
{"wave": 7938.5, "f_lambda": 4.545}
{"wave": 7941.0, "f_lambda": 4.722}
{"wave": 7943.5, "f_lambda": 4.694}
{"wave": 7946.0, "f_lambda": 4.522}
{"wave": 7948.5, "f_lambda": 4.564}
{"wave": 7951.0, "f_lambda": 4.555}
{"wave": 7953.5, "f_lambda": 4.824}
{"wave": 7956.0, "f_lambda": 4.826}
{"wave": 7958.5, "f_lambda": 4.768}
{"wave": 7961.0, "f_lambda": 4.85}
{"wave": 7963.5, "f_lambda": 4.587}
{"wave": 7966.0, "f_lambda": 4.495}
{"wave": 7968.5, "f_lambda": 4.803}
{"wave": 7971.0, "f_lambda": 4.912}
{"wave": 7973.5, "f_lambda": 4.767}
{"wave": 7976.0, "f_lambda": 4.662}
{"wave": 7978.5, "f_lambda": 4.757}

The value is 0.9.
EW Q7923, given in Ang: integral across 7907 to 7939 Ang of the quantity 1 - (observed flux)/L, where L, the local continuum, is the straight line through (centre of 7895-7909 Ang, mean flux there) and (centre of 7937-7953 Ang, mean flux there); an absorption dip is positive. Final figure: 0.60 Ang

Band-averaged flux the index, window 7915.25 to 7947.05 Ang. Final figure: 4.62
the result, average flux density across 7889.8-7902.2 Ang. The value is 4.82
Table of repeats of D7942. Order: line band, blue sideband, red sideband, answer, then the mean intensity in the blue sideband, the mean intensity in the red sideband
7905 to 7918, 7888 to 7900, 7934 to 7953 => 0.60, 4.88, 4.62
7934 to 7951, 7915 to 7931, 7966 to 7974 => 0.30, 4.63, 4.78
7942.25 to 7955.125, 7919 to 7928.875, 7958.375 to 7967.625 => 0.03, 4.61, 4.67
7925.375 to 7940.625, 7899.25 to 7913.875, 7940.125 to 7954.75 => 0.20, 4.61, 4.64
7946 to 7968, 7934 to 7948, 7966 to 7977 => 0.06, 4.62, 4.76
